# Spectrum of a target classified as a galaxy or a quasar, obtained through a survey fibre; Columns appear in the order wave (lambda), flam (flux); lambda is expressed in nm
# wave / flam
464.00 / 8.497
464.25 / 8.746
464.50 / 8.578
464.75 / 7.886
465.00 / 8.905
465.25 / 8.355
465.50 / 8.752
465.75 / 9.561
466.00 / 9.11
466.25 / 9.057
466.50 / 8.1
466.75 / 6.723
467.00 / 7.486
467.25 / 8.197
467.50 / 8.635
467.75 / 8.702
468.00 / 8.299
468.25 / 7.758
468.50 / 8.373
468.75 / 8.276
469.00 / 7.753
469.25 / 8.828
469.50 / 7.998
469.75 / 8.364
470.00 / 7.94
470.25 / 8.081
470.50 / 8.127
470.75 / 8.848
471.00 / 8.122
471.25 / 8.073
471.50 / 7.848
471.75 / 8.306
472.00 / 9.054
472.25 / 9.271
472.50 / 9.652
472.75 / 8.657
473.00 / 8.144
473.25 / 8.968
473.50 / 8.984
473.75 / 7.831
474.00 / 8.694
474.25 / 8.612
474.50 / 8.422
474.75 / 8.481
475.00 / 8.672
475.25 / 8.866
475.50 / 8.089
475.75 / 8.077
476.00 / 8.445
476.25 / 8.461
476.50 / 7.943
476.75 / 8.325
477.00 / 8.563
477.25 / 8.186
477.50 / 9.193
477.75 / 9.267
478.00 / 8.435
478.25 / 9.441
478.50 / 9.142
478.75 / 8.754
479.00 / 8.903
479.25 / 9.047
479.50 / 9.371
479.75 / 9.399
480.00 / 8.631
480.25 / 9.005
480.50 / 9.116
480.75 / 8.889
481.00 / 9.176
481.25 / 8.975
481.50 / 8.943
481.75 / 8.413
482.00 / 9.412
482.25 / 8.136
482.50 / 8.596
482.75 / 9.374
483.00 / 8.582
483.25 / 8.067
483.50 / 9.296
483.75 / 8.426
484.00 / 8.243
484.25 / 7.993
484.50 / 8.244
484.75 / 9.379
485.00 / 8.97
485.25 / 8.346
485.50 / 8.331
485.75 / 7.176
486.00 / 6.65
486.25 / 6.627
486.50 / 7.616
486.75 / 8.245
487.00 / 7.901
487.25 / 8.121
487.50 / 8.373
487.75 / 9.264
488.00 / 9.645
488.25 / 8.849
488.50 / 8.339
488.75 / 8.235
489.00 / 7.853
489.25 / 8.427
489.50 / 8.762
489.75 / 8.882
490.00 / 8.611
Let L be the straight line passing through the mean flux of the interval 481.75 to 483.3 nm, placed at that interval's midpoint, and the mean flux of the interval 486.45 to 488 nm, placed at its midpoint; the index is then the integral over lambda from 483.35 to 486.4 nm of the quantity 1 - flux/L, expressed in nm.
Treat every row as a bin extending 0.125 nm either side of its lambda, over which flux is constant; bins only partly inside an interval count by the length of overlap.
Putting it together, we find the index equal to 0.15 nm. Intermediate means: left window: 8.7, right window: 8.4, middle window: 8.14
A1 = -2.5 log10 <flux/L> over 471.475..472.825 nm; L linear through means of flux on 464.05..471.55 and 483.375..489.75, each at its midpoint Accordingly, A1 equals -0.07 mag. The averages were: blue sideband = 8.32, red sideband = 8.3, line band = 8.87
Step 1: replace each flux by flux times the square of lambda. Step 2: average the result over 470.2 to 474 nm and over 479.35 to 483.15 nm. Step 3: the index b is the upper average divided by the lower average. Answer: 1.1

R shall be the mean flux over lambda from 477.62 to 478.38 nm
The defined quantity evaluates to 9.05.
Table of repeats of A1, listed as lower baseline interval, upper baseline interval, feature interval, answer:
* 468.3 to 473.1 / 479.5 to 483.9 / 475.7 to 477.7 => 0.03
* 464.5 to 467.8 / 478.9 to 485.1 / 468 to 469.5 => 0.04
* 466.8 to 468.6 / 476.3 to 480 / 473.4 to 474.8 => 0.01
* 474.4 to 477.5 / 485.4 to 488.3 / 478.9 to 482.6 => -0.09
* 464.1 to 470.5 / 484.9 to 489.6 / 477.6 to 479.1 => -0.09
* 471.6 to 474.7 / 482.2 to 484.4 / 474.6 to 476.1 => 0.03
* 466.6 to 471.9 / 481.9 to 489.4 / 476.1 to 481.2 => -0.08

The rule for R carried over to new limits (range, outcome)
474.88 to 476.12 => 8.43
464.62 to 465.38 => 8.39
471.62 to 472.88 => 8.98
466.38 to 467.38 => 7.63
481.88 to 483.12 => 8.82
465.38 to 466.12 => 9.14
